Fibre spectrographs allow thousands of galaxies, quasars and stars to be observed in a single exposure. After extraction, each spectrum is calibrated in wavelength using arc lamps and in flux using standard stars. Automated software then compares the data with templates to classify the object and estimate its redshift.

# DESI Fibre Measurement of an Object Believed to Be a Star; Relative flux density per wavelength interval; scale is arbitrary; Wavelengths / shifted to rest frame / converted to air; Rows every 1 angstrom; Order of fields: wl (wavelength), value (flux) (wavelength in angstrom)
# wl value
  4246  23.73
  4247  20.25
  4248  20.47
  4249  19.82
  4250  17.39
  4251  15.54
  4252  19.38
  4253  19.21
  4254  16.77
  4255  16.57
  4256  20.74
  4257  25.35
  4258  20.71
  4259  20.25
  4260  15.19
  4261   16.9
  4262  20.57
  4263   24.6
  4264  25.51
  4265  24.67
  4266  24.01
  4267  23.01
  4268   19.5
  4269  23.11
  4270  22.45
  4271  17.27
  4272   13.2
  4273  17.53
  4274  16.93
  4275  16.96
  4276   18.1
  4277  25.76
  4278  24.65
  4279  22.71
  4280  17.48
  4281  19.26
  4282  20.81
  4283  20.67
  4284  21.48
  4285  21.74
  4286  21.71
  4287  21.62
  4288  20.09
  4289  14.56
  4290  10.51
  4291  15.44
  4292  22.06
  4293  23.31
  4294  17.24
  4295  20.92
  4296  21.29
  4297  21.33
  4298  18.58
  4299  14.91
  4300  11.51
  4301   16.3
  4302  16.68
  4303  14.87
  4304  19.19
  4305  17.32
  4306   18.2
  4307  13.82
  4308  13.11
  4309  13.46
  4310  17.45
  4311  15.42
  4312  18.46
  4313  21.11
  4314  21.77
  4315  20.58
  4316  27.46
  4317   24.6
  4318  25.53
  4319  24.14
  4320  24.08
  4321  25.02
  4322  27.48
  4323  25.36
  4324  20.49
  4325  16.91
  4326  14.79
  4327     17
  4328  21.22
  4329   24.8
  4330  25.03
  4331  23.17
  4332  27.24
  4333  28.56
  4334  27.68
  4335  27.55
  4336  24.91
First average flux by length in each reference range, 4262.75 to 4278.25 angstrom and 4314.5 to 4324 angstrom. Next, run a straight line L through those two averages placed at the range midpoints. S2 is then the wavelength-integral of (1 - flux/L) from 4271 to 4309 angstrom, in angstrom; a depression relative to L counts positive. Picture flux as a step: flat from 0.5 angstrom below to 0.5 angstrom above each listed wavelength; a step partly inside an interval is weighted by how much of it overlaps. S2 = 6.83 angstrom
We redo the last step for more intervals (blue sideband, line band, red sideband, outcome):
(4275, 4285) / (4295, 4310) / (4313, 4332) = 3.6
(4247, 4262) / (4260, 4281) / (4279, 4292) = -1.7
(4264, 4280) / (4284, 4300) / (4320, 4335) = 2.1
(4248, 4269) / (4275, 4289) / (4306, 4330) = -0.3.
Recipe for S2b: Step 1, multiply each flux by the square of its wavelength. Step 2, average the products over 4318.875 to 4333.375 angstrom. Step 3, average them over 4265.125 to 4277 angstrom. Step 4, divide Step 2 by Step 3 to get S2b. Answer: 1.2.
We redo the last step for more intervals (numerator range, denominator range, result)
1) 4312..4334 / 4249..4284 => 1.18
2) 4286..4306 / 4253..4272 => 0.88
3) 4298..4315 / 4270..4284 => 0.87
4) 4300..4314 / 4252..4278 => 0.83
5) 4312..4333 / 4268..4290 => 1.19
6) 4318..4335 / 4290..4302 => 1.32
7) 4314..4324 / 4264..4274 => 1.22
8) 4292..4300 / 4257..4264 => 0.96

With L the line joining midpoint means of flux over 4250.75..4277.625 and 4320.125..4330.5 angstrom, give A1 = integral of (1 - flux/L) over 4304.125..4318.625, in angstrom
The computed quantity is 1.5 angstrom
